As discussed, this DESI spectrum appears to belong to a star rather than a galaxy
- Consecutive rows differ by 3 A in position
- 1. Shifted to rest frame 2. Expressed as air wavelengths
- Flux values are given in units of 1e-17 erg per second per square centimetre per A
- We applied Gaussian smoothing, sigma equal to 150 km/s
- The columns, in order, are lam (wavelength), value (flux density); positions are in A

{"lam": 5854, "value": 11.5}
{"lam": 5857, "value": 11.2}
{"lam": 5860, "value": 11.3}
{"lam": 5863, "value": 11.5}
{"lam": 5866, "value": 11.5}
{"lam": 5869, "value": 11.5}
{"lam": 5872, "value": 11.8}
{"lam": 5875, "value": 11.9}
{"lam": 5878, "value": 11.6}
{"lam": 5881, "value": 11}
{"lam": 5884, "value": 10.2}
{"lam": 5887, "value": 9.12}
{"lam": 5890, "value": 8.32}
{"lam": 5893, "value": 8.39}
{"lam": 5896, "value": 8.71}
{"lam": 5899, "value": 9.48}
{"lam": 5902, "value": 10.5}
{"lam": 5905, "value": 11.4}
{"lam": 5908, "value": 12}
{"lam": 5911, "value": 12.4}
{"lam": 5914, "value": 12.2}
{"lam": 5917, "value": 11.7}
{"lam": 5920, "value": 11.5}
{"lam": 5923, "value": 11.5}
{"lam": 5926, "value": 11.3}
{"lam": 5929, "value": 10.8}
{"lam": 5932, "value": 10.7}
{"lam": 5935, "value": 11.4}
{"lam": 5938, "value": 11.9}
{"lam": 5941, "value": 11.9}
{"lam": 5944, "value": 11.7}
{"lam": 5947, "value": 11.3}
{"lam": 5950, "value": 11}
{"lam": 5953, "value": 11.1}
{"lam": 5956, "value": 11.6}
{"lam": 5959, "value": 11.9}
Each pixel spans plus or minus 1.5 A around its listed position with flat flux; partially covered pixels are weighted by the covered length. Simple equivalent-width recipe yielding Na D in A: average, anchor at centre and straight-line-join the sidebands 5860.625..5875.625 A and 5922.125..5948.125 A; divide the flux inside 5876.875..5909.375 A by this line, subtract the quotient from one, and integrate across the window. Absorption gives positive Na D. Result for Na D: 4.2 A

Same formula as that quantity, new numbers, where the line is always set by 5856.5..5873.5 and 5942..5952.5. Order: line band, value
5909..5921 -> -0.6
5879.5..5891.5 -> 1.9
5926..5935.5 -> 0.3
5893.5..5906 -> 1.7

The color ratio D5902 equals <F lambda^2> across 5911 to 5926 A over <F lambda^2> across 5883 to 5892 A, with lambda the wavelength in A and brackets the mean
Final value 1.30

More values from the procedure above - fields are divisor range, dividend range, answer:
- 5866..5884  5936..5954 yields 1.03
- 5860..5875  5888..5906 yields 0.82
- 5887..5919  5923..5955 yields 1.10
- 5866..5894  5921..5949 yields 1.10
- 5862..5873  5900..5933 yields 1.01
